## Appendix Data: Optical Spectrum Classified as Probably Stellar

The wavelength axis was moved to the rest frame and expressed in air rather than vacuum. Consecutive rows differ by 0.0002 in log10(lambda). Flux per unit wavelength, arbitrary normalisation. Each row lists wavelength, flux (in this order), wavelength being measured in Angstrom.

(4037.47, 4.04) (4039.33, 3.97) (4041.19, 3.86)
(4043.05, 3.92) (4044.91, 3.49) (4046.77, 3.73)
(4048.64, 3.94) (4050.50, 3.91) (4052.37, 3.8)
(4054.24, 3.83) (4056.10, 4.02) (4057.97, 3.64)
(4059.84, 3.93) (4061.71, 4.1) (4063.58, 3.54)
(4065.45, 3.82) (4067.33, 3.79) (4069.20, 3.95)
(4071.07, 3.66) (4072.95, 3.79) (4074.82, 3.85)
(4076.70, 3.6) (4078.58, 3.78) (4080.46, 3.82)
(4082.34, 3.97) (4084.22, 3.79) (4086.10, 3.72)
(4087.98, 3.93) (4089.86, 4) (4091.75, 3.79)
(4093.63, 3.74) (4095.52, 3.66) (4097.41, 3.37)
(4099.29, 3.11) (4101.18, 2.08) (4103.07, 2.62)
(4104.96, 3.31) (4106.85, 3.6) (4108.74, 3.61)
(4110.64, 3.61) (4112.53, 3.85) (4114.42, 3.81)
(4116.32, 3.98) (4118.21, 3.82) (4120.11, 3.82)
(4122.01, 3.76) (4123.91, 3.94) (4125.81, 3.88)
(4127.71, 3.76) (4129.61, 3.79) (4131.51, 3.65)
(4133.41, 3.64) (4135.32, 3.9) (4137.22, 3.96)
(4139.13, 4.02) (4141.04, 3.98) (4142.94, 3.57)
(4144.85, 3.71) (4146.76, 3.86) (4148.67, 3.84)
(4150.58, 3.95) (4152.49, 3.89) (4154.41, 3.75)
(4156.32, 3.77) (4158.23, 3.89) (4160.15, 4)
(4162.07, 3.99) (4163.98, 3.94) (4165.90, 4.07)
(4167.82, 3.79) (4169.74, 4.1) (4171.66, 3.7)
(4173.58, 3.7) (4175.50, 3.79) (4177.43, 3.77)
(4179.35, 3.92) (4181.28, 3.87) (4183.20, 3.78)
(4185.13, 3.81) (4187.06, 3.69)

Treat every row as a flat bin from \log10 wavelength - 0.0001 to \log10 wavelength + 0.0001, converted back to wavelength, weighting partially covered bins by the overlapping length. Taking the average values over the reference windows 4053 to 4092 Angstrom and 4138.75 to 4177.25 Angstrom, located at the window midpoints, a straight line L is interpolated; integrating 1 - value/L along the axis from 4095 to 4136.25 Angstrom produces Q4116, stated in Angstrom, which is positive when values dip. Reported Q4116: 2.93 Angstrom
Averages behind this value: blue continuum 3.83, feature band 3.57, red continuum 3.86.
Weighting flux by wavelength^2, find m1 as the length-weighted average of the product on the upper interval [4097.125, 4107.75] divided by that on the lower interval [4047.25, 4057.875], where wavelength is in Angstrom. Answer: 0.8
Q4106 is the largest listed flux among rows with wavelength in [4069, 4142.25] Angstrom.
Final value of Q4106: 4.02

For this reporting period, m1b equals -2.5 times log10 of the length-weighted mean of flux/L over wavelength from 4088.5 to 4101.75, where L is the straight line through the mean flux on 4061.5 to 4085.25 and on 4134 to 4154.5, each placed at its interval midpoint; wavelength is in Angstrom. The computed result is 0.110 mag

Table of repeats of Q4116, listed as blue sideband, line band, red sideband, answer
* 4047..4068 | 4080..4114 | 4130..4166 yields 2.8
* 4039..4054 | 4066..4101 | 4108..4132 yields 1.0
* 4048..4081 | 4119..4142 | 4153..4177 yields 0.1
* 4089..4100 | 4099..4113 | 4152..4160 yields 1.7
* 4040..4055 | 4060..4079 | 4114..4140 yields 0.1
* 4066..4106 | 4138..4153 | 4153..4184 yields -0.3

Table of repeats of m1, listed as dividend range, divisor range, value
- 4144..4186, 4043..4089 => 1.06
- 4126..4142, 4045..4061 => 1.04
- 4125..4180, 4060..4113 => 1.10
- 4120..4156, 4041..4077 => 1.04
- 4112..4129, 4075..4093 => 1.02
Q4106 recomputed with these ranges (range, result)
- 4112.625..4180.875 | 4.1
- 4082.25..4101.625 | 4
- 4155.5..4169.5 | 4.07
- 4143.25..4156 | 3.95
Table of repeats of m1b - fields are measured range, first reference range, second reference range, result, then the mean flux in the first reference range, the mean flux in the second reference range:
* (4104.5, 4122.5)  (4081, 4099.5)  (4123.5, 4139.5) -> 0.018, 3.73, 3.83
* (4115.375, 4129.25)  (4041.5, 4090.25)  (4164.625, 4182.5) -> -0.003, 3.82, 3.86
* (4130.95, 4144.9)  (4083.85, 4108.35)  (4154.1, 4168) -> -0.020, 3.44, 3.91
